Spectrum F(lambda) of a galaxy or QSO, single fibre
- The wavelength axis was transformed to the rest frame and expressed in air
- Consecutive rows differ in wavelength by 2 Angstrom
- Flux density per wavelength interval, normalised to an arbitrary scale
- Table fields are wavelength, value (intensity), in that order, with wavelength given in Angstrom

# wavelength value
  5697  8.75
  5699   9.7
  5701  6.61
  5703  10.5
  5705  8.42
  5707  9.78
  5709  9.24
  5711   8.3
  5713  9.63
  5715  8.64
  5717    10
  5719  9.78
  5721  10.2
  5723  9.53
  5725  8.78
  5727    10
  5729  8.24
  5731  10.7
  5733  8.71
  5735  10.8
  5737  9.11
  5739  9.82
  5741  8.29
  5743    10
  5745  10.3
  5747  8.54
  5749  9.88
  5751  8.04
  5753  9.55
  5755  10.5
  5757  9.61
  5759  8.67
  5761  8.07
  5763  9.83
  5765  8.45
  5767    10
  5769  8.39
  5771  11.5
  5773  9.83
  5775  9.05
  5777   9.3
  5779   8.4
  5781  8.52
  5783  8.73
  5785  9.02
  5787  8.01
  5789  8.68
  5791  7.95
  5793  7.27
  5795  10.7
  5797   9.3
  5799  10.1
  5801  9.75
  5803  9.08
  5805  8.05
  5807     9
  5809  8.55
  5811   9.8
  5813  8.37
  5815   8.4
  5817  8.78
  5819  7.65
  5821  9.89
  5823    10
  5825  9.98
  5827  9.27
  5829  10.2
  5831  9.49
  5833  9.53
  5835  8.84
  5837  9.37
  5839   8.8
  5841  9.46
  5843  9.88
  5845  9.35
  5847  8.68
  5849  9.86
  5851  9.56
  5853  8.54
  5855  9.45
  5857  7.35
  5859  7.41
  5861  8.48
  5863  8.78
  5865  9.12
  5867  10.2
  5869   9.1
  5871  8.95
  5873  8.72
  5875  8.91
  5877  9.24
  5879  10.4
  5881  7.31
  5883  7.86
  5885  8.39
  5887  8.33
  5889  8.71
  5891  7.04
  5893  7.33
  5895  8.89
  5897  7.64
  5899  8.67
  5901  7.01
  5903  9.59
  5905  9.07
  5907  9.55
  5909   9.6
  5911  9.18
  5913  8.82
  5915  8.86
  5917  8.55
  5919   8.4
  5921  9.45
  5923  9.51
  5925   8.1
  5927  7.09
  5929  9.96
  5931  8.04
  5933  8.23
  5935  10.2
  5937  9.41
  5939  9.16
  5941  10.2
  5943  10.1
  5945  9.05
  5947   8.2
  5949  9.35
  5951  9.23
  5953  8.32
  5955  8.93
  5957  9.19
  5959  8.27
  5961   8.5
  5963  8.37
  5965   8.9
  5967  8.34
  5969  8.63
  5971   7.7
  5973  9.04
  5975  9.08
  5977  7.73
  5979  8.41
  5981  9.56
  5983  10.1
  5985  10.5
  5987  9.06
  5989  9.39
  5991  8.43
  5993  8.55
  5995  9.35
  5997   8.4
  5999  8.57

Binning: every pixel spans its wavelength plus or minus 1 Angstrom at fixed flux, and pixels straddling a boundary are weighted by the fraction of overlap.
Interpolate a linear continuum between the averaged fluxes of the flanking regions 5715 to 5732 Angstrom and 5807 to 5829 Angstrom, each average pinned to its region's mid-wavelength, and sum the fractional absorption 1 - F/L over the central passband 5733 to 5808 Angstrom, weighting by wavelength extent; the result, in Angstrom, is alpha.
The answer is 1.4 Angstrom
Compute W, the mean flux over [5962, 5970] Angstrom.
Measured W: 8.56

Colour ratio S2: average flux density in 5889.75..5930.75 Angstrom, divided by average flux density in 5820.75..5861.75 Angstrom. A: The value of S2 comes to 0.94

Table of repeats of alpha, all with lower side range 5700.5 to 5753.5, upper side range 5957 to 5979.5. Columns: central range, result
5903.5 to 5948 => -2.1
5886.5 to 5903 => 1.3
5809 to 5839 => -0.7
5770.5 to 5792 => 0.5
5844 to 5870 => -0.1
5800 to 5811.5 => 0.1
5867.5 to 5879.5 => -0.5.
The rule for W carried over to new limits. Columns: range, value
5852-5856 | 8.99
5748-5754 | 9.16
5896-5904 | 8.23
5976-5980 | 8.07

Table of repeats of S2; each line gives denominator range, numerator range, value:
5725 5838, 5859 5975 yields 0.95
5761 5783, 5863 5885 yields 0.97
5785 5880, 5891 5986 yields 0.97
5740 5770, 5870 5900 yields 0.92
